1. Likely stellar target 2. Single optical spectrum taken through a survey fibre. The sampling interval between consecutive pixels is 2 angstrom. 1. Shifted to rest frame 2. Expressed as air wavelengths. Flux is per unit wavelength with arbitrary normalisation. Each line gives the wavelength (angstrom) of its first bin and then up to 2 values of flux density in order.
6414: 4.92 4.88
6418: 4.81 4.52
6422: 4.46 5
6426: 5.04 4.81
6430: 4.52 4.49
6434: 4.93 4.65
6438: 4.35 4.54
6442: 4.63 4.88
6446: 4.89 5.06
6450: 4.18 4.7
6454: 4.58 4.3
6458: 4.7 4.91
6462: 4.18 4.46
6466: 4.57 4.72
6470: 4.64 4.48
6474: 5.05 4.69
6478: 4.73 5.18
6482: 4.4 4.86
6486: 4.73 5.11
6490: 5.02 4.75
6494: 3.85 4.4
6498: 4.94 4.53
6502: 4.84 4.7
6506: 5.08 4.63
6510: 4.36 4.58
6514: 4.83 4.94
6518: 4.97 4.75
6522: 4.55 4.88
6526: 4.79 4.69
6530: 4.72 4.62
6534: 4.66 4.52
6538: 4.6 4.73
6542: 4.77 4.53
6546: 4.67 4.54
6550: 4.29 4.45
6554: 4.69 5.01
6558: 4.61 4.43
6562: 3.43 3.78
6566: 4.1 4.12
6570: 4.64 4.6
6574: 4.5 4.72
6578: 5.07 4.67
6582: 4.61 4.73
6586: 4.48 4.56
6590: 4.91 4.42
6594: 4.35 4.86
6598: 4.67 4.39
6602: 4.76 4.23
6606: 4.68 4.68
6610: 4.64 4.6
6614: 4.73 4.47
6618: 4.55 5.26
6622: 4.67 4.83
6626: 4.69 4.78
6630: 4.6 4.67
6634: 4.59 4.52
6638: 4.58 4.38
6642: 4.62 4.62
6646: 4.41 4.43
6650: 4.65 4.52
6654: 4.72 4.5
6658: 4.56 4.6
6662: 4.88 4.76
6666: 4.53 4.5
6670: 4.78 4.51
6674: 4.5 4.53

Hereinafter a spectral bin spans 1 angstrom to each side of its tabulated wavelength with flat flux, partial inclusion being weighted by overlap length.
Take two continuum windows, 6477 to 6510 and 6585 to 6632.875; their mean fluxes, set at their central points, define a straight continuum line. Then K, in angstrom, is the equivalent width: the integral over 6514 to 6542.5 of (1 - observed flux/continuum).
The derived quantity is -0.2 angstrom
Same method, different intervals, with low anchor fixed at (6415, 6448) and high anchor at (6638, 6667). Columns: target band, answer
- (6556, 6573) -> 1.4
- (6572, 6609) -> 0.0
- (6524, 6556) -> 0.1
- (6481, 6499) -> 0.0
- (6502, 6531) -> -0.5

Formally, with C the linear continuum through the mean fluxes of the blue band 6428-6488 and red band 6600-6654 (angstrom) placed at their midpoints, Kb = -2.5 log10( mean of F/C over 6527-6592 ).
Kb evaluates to 0.02 mag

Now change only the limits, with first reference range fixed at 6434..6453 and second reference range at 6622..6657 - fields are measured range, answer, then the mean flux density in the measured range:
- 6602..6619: 0.01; 4.58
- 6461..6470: 0.04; 4.5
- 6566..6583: 0.01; 4.59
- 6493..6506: 0.01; 4.58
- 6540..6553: 0.02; 4.56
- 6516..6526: -0.04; 4.8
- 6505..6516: -0.02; 4.72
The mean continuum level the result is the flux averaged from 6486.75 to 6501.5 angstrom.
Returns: 4.66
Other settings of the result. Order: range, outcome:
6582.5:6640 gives 4.63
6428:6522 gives 4.68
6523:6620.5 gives 4.58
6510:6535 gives 4.73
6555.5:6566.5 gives 4.2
